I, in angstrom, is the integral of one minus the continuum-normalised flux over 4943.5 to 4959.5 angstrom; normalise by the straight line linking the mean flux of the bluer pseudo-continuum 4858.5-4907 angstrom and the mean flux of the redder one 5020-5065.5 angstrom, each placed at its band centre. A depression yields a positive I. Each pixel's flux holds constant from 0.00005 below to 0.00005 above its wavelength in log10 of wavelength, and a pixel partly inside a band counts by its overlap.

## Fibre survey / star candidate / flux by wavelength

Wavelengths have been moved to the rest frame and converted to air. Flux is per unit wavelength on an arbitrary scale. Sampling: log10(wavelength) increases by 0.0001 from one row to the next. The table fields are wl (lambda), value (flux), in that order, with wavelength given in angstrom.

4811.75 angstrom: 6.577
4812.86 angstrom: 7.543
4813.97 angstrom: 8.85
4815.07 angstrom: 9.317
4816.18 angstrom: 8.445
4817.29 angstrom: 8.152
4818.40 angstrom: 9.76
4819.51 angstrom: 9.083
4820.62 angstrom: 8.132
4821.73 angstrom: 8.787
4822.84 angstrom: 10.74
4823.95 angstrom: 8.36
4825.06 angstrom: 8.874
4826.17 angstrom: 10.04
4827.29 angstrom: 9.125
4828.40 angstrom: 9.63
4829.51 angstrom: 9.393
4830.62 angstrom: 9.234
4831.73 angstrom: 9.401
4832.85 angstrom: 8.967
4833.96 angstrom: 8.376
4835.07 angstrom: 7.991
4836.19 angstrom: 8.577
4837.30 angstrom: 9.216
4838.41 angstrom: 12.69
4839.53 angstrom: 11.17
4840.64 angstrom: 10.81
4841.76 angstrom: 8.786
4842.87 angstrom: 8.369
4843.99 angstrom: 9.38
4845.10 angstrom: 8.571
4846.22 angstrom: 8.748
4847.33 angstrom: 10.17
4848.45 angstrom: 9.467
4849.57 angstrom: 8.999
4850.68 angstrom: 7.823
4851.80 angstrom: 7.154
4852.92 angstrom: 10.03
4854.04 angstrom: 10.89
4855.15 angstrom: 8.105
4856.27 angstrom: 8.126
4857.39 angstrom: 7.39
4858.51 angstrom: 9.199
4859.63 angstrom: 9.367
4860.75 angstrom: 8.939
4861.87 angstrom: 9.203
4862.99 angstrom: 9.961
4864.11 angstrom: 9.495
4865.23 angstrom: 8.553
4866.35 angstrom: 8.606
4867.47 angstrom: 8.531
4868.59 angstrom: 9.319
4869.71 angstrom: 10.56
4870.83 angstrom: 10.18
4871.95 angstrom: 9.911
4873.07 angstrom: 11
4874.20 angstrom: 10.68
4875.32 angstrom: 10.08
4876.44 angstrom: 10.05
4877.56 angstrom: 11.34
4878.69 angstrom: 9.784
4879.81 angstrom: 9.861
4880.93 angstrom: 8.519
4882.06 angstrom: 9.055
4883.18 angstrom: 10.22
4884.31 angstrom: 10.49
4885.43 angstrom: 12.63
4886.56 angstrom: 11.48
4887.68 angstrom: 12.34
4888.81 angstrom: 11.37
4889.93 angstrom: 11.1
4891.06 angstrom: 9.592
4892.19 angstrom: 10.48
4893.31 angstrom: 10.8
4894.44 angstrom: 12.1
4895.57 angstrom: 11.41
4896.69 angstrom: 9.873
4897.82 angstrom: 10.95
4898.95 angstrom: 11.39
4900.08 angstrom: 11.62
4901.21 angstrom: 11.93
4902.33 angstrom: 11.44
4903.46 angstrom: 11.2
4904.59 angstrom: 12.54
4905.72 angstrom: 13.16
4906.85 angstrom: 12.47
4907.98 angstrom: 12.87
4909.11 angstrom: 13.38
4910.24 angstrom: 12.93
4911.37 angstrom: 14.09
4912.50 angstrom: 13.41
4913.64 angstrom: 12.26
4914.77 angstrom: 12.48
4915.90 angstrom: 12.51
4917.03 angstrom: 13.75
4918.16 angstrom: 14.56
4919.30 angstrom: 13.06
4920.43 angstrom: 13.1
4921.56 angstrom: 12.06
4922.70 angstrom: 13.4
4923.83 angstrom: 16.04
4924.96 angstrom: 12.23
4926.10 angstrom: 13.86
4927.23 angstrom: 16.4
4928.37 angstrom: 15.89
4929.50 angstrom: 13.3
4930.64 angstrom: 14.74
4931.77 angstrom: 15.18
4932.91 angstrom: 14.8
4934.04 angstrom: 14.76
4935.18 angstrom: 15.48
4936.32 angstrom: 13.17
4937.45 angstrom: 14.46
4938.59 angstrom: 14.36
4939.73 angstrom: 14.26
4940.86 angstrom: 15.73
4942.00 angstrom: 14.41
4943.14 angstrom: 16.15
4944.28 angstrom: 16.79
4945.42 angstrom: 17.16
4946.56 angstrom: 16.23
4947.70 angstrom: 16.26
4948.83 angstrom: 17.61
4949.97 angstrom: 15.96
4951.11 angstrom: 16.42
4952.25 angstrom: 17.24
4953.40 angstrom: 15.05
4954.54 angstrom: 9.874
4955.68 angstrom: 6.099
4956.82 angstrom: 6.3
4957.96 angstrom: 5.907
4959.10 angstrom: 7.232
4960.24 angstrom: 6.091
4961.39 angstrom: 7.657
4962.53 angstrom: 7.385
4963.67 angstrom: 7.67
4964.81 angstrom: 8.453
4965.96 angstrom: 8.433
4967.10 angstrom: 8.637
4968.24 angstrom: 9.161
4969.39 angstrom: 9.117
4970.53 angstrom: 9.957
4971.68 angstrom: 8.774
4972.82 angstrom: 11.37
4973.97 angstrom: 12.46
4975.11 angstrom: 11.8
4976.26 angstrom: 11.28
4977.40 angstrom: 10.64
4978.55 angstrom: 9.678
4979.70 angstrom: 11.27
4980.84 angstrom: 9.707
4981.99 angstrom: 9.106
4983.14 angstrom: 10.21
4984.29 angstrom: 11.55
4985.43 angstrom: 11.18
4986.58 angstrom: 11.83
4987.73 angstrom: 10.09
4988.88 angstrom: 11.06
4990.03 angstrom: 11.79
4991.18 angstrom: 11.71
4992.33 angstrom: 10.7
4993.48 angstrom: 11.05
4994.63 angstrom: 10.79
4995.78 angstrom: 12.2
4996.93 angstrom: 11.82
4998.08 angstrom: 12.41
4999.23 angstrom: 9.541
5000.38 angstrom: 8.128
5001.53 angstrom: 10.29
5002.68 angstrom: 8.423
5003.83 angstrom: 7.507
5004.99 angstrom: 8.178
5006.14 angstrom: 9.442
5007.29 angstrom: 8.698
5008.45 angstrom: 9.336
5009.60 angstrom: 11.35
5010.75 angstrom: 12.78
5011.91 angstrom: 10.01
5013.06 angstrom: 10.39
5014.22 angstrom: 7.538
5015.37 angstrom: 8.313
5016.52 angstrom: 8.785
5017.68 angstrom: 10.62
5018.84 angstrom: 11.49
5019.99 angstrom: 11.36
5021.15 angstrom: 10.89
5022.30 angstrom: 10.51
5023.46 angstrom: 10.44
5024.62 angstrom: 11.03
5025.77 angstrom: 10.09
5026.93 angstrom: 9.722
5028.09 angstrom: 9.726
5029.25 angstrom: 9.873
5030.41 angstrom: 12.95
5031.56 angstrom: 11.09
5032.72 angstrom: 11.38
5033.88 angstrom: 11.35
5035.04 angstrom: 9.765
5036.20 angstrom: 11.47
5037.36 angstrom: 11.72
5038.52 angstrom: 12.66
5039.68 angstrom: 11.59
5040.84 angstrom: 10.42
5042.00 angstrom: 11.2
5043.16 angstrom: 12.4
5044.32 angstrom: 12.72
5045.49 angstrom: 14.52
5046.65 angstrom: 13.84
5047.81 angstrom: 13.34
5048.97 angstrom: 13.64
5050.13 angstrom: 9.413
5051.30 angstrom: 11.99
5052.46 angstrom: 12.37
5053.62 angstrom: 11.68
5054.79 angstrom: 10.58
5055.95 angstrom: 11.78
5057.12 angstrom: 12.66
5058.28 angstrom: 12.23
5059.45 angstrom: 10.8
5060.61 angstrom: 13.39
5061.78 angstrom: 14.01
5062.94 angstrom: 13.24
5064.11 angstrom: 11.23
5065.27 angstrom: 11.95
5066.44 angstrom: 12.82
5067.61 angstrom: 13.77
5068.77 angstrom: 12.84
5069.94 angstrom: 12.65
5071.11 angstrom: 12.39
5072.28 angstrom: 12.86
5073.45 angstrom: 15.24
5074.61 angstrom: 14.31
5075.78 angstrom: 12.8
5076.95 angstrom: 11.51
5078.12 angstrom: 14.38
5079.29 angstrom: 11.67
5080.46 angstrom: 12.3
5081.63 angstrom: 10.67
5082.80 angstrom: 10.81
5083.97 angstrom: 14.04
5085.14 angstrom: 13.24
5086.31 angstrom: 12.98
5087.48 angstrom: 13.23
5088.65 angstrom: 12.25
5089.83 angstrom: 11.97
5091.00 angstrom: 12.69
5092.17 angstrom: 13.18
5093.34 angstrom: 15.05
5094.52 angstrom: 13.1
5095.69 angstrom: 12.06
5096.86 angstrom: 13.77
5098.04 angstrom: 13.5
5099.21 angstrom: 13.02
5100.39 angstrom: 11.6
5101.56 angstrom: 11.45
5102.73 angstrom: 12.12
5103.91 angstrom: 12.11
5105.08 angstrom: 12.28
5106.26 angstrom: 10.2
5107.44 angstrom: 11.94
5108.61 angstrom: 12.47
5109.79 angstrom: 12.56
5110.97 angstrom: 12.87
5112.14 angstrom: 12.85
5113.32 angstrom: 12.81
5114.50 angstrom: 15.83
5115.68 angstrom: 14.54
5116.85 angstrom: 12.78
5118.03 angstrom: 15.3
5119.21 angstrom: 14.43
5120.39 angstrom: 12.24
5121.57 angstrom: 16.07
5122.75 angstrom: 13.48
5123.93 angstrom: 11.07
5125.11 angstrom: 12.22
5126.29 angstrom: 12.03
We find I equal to -3.26 angstrom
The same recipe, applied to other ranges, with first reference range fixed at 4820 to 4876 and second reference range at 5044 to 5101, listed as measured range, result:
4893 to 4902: -1.1 angstrom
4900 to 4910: -2.1 angstrom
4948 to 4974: 2.0 angstrom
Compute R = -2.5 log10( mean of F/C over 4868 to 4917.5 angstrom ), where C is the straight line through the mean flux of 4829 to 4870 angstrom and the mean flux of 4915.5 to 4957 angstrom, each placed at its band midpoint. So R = 0.042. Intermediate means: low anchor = 9.17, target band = 11.3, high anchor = 14.4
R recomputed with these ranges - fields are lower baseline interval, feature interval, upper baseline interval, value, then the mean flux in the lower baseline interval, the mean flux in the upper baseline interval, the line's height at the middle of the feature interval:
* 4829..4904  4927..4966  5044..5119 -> -0.19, 9.89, 12.7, 10.9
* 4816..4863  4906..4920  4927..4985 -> -0.19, 9.15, 12.1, 11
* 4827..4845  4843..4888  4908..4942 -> 0.14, 9.43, 14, 10.9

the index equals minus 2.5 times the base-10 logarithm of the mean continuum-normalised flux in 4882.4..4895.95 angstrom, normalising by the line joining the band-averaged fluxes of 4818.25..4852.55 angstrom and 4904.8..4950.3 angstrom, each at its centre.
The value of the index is 0.10 mag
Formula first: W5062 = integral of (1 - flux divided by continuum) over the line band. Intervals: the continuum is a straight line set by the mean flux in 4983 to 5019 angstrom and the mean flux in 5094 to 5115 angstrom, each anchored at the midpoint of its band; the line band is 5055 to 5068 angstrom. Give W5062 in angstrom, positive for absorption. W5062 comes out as -0.9 angstrom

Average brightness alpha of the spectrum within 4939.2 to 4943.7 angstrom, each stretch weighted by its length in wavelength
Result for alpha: 15.2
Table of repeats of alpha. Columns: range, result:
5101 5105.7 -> 12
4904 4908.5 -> 12.7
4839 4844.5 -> 9.7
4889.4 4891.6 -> 10.3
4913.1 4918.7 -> 13.1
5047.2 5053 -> 12.2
